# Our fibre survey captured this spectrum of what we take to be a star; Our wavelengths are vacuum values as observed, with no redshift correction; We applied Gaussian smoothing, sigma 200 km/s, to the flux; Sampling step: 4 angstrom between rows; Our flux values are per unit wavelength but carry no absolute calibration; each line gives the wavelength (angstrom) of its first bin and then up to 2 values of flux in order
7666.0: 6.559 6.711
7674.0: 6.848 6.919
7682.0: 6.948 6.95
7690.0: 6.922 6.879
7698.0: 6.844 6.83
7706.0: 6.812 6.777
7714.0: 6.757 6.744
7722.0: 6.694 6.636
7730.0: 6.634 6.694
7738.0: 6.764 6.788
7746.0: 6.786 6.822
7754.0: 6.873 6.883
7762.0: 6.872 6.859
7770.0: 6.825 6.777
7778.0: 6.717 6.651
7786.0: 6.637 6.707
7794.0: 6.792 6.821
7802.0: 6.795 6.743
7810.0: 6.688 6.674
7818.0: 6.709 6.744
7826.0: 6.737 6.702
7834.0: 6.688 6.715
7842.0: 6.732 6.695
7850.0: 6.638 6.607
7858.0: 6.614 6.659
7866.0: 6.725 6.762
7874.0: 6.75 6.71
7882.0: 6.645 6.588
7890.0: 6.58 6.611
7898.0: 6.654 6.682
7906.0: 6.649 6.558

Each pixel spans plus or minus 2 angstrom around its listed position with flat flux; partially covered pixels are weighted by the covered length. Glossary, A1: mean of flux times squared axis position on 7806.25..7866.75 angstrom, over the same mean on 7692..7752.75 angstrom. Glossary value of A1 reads 1.02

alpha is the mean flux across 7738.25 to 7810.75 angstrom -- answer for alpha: 6.78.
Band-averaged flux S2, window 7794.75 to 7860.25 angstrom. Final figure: 6.71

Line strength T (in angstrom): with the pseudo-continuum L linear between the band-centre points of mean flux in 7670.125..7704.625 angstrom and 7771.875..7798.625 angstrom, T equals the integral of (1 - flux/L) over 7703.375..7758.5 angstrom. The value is 0.42 angstrom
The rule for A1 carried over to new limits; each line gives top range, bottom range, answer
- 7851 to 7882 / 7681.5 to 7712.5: 1.02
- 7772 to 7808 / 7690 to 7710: 1.01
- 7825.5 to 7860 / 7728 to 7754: 1.01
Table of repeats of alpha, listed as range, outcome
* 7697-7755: 6.76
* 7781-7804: 6.74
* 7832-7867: 6.67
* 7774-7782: 6.72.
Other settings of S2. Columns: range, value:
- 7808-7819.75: 6.69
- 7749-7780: 6.83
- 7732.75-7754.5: 6.79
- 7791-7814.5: 6.76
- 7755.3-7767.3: 6.87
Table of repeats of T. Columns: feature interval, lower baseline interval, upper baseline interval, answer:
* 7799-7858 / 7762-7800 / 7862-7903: 0.1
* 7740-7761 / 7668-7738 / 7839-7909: -0.2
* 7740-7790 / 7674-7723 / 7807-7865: -0.1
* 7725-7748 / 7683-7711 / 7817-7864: 0.3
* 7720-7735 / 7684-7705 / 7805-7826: 0.4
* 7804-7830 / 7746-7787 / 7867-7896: 0.1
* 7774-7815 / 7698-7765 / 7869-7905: 0.0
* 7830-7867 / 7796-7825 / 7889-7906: 0.1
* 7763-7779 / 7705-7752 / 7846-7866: -0.2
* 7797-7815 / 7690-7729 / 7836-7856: -0.1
